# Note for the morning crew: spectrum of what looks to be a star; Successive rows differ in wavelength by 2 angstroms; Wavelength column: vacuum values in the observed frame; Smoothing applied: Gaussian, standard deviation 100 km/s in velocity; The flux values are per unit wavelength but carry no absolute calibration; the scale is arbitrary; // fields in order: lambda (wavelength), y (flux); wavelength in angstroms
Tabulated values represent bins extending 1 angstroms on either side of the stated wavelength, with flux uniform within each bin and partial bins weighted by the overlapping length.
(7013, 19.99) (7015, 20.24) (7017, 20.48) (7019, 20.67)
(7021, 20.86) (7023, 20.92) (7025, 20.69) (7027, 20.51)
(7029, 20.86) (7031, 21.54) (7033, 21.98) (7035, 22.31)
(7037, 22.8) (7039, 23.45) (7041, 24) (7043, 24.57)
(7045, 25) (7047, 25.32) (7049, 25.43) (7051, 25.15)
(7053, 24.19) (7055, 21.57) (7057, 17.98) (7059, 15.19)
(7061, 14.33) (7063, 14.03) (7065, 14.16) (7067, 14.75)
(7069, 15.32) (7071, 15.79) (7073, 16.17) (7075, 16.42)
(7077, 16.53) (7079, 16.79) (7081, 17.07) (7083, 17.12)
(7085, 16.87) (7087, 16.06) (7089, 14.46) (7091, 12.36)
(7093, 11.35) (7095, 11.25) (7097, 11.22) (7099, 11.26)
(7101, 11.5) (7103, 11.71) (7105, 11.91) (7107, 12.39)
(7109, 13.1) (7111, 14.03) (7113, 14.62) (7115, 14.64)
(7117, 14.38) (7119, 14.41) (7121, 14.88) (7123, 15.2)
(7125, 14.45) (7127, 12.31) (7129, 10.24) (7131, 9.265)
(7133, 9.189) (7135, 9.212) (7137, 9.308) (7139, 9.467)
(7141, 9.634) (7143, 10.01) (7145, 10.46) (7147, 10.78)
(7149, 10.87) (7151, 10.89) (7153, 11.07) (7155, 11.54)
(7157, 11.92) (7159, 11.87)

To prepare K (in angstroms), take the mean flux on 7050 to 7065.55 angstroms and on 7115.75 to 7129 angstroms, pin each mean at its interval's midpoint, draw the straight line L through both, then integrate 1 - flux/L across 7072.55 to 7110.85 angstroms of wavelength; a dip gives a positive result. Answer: 5.25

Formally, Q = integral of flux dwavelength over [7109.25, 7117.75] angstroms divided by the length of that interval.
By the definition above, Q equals 14.3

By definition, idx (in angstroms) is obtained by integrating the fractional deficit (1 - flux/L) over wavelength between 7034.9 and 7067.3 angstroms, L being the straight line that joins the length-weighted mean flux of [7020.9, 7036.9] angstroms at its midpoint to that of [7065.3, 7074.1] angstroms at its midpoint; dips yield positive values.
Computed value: -4.8 angstroms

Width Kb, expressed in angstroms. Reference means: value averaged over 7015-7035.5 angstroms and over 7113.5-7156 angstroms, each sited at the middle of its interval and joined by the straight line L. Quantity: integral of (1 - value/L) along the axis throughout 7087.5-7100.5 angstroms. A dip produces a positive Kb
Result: 2.6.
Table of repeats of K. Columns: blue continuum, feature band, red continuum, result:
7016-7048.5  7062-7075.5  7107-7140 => 2.30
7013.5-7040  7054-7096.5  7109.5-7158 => 3.89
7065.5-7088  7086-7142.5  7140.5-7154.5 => 4.09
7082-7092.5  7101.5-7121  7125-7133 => -1.29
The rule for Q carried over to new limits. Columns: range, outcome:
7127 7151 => 10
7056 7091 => 15.7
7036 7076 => 19.8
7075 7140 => 13.1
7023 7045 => 22.3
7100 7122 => 13.4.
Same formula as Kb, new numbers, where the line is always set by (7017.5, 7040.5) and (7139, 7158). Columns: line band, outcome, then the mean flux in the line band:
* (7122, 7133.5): 0.70 angstroms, 11.9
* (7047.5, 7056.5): -2.01 angstroms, 23.8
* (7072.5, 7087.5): 0.22 angstroms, 16.7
